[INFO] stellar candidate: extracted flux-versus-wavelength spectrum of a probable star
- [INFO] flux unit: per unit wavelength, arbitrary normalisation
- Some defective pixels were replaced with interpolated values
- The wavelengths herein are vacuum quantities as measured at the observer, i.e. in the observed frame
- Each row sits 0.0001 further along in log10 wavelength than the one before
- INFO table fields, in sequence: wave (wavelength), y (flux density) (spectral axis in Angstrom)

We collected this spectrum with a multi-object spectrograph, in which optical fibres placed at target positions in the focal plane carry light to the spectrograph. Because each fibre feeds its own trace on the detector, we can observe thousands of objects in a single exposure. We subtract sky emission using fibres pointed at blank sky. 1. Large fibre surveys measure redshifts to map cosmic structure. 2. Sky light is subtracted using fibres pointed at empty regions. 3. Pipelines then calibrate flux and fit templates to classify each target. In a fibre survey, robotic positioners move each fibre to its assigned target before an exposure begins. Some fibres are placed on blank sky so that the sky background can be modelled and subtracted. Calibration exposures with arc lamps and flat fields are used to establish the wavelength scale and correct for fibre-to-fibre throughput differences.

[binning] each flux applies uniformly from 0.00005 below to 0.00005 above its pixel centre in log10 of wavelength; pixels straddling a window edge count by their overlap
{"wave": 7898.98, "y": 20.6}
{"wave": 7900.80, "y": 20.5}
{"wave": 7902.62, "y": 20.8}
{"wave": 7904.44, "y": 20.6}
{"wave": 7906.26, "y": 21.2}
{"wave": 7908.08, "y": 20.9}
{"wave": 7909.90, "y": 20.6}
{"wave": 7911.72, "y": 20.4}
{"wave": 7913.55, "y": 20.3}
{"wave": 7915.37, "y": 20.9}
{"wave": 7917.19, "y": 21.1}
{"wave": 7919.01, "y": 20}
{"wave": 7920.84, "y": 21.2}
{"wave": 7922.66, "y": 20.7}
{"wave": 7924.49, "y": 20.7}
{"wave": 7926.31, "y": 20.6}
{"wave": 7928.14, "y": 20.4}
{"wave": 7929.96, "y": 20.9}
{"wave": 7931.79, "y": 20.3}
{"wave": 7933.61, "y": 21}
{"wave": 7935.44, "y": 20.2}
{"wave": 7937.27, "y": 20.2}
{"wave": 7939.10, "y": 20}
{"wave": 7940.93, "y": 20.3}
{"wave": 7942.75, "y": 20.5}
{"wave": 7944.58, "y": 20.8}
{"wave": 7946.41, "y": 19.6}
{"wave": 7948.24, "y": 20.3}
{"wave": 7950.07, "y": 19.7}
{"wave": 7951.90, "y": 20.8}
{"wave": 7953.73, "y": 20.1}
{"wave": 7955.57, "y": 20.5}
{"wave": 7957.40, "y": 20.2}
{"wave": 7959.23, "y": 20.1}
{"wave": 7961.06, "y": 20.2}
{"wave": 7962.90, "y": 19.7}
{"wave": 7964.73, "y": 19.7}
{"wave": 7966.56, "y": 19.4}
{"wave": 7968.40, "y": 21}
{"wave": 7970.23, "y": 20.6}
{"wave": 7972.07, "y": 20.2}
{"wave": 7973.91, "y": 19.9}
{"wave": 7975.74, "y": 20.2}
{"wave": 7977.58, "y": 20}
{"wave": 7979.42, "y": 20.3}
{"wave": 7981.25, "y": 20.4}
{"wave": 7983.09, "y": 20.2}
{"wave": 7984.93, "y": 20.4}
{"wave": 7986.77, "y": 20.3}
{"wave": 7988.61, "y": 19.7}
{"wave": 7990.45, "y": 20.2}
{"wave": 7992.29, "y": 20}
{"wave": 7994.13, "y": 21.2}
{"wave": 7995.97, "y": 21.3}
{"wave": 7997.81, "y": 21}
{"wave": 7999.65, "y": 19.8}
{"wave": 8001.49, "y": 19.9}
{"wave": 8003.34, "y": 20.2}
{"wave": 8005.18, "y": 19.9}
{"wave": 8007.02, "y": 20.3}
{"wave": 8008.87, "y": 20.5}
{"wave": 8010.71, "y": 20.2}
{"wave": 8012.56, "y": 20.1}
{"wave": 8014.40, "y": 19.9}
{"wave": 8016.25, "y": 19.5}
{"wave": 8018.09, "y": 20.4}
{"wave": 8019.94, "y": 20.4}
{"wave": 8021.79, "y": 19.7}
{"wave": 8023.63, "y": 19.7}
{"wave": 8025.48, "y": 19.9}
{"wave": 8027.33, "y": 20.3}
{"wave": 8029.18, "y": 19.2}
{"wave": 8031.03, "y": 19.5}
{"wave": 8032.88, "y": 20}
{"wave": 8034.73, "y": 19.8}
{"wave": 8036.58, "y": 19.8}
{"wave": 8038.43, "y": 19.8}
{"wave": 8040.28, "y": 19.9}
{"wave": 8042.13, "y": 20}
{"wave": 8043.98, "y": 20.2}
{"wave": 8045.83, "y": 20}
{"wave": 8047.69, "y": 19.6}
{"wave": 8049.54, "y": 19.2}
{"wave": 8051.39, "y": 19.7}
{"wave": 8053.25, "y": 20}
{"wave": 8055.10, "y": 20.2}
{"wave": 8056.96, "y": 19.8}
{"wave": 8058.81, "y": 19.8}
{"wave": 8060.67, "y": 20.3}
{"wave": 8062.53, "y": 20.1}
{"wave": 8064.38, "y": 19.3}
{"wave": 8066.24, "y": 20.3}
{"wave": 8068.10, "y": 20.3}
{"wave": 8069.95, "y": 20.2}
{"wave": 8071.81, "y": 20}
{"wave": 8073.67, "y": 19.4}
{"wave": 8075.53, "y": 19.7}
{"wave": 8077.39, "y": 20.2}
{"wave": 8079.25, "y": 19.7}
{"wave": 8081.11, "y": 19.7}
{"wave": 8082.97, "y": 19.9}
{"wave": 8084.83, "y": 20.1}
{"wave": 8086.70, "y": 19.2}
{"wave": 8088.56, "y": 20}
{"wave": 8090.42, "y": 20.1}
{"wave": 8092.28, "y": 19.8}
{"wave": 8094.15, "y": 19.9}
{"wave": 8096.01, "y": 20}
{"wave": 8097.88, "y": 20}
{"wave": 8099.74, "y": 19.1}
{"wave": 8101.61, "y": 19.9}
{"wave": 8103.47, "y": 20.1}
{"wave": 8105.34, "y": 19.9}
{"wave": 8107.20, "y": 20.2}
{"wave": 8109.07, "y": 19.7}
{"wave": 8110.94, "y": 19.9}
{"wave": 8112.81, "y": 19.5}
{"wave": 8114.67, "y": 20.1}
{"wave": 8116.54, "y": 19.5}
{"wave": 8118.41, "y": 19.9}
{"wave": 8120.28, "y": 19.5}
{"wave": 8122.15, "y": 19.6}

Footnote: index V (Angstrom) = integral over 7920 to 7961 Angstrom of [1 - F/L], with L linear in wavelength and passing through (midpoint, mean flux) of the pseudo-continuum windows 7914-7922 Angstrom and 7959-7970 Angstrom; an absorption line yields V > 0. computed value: 0.0 Angstrom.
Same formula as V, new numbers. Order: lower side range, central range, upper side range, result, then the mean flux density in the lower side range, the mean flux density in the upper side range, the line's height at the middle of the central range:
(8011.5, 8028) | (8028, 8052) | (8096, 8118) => 0.2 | 20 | 19.8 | 19.9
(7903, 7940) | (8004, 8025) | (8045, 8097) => 0.1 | 20.6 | 19.9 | 20.2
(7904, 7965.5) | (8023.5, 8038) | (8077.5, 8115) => 0.2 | 20.4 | 19.8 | 20.1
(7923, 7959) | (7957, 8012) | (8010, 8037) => -0.3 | 20.4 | 19.9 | 20.1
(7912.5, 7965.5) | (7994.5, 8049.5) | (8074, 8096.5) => 0.1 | 20.4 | 19.8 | 20.1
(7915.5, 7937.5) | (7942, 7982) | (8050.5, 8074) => 0.5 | 20.6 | 20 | 20.5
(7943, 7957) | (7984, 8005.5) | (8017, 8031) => -0.3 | 20.3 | 19.9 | 20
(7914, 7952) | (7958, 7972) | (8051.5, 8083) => 0.2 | 20.5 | 19.9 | 20.3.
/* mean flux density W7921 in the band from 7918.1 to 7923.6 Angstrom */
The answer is 20.6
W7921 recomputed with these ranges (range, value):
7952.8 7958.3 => 20.2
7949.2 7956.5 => 20.3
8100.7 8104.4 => 20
